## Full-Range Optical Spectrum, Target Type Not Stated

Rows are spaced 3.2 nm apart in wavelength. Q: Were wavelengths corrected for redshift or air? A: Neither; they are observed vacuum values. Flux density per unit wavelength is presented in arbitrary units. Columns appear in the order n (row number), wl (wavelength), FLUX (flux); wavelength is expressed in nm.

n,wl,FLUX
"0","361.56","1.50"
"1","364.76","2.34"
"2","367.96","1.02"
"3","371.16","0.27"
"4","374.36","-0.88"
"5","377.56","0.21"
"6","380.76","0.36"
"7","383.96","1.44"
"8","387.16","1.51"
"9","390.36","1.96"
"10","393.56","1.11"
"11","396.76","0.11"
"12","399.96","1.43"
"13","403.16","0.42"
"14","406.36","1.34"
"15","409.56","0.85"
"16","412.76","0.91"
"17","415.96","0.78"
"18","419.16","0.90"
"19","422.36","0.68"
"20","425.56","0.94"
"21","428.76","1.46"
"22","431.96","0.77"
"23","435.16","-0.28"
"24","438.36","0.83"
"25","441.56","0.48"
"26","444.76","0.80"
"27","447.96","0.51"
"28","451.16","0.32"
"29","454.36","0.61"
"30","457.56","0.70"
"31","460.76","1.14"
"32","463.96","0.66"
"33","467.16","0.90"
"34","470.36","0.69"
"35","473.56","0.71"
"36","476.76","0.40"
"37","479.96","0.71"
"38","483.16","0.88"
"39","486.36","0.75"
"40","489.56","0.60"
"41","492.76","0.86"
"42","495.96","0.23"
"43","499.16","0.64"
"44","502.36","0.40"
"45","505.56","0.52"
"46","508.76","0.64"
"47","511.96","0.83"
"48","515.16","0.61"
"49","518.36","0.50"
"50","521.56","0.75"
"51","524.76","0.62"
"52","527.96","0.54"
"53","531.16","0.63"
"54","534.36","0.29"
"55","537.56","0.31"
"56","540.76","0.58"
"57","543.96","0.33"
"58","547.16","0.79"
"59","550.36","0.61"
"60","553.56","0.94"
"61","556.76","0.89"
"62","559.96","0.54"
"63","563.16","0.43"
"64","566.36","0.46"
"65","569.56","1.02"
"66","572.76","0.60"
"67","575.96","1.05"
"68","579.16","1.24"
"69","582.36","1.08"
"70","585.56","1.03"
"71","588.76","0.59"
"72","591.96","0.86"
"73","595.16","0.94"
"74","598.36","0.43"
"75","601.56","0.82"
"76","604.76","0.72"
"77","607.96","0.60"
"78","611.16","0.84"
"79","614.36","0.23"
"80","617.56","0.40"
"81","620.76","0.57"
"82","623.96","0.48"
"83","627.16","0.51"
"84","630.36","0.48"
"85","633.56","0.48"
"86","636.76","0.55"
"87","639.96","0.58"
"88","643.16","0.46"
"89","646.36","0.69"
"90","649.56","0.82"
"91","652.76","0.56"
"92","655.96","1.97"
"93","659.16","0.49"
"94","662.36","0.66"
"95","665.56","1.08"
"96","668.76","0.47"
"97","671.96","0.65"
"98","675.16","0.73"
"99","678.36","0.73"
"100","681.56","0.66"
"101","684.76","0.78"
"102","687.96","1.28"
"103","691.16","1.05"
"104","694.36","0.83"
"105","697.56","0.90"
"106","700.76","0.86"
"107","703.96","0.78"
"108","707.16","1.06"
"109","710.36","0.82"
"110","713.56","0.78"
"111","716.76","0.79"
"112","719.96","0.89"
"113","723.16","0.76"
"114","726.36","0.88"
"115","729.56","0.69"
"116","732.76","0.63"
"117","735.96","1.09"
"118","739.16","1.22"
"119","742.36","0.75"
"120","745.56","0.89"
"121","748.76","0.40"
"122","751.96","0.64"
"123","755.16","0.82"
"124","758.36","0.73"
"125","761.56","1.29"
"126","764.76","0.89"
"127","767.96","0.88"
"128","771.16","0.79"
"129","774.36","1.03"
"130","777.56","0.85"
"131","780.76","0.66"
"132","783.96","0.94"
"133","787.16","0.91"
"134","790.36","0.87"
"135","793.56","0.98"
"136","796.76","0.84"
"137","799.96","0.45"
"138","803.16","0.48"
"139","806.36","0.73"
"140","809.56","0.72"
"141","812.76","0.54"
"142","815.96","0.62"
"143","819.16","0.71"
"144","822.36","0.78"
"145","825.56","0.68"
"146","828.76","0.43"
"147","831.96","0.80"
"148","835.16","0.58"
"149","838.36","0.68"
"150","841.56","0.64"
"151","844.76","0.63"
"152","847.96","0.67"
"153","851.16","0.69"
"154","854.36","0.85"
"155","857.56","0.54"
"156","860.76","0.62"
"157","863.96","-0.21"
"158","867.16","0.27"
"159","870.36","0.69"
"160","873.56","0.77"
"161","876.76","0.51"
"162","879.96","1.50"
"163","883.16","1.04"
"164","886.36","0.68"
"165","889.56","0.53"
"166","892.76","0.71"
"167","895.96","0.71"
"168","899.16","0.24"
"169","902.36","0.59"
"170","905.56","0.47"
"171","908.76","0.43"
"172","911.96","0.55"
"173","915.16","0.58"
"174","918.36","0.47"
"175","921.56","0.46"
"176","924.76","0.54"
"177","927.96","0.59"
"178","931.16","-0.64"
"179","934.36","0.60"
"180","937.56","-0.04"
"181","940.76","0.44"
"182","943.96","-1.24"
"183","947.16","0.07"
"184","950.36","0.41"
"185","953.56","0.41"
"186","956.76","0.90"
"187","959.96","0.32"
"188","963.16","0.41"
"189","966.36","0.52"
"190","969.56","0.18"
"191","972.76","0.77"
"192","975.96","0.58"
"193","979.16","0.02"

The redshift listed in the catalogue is 0.76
